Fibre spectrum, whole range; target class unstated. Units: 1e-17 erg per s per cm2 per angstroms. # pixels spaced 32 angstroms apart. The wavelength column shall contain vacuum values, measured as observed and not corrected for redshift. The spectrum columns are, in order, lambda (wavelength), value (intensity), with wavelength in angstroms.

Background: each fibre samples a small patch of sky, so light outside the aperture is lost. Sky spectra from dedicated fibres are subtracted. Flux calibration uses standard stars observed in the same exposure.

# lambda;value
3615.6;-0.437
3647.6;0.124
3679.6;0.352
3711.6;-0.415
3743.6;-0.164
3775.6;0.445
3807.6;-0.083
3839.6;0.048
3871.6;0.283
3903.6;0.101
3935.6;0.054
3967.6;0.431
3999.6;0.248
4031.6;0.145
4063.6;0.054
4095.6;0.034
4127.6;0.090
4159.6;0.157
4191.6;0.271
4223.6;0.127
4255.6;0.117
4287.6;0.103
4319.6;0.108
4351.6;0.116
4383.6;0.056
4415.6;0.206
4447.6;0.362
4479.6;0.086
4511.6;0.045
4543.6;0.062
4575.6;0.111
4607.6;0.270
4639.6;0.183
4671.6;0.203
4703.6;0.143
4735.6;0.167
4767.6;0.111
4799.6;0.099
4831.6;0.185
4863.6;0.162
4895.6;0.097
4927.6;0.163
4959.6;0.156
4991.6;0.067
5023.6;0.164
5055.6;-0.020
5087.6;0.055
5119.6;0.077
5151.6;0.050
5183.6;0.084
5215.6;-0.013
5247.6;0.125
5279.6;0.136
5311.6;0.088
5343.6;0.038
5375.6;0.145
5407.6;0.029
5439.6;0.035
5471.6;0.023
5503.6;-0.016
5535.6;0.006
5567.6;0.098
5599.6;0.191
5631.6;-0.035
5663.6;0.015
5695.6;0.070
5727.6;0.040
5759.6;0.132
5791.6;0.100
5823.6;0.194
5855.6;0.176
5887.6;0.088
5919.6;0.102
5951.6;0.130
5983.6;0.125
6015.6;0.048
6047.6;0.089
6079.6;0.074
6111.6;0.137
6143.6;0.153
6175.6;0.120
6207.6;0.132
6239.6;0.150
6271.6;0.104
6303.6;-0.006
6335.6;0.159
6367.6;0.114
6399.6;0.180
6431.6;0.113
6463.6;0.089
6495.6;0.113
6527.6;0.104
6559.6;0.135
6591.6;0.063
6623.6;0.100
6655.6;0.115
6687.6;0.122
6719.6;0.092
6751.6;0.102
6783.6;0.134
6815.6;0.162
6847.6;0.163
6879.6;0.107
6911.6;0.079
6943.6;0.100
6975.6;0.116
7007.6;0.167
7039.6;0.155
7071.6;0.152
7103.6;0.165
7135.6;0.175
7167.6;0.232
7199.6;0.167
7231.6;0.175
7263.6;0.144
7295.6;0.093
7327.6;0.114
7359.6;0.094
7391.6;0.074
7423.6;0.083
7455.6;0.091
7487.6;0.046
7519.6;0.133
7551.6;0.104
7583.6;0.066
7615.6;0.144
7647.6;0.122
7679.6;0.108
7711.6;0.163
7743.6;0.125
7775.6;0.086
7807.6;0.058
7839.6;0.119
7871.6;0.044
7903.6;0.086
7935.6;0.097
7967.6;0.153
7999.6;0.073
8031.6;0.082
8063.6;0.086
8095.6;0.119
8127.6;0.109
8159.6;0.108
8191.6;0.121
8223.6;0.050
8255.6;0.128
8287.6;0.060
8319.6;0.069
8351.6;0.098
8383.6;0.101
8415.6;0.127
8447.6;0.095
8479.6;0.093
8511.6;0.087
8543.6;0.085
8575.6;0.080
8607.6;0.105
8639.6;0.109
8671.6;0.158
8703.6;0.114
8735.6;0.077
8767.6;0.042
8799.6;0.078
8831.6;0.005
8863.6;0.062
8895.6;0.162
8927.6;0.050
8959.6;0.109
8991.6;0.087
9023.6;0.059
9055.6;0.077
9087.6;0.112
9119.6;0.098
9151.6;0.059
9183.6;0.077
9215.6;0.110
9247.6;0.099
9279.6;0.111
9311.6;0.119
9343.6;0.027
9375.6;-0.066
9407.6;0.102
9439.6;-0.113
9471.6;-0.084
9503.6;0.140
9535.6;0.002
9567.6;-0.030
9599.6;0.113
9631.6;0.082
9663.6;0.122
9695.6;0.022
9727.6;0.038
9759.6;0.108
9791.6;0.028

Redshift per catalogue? 1.55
